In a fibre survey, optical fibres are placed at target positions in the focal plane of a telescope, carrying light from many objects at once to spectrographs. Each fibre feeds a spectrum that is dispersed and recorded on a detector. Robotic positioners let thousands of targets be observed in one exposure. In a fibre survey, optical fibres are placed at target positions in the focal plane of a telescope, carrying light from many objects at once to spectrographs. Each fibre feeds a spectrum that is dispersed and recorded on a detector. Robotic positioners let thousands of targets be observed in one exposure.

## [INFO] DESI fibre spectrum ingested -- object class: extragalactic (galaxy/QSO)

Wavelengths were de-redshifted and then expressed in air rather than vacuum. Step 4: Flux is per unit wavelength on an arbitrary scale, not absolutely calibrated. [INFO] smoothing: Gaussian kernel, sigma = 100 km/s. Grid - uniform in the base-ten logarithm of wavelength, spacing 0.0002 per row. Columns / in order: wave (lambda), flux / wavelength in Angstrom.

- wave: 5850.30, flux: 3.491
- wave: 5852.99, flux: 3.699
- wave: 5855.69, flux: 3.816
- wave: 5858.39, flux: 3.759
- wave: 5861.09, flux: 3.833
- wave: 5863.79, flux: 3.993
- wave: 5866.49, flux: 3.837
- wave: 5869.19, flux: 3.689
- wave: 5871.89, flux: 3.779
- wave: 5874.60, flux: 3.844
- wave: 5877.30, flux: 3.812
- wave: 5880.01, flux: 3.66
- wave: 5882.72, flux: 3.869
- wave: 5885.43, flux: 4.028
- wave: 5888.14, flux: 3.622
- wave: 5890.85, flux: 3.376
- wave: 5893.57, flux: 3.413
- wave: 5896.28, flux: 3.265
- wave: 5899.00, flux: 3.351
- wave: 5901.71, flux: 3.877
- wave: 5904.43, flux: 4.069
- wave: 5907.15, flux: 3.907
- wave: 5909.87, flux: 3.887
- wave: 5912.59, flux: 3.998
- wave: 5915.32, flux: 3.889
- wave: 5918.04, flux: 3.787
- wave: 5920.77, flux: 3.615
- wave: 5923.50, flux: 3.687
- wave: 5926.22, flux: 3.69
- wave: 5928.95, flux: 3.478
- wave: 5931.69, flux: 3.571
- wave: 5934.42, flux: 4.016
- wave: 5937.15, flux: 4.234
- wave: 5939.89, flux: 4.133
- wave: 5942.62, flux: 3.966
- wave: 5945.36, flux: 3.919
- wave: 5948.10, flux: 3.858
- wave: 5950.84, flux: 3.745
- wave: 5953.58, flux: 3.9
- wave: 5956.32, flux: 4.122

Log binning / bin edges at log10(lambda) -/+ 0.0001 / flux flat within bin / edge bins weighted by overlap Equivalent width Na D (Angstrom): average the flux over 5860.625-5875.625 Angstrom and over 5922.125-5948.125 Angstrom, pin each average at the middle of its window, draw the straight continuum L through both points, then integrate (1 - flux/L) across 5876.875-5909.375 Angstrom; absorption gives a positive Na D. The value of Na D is 1.3 Angstrom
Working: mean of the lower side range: 3.83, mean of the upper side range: 3.86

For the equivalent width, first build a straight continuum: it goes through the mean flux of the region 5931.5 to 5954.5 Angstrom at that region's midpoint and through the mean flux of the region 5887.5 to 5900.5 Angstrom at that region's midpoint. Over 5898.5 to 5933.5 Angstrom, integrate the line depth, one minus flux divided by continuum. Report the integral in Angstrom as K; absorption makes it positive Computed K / -1.2 Angstrom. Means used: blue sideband 3.4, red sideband 3.95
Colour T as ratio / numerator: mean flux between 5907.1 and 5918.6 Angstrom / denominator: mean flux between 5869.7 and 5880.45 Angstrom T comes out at 1.0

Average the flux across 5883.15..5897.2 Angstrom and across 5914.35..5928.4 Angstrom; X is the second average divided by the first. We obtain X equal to 1.04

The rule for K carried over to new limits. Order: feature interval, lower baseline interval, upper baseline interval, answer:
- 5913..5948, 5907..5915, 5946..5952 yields 0.3 Angstrom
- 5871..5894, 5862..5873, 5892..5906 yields 0.0 Angstrom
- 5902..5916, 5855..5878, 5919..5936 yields -0.8 Angstrom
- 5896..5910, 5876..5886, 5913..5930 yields 0.1 Angstrom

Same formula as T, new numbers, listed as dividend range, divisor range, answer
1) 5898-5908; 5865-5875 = 1.01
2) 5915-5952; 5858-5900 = 1.04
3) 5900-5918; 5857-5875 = 1.03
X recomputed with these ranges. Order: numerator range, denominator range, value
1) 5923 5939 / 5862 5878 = 0.99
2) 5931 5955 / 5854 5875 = 1.03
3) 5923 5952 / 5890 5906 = 1.08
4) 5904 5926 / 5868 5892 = 1.02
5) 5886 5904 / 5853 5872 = 0.93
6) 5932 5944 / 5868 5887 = 1.06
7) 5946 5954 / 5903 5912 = 0.97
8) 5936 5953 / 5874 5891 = 1.05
